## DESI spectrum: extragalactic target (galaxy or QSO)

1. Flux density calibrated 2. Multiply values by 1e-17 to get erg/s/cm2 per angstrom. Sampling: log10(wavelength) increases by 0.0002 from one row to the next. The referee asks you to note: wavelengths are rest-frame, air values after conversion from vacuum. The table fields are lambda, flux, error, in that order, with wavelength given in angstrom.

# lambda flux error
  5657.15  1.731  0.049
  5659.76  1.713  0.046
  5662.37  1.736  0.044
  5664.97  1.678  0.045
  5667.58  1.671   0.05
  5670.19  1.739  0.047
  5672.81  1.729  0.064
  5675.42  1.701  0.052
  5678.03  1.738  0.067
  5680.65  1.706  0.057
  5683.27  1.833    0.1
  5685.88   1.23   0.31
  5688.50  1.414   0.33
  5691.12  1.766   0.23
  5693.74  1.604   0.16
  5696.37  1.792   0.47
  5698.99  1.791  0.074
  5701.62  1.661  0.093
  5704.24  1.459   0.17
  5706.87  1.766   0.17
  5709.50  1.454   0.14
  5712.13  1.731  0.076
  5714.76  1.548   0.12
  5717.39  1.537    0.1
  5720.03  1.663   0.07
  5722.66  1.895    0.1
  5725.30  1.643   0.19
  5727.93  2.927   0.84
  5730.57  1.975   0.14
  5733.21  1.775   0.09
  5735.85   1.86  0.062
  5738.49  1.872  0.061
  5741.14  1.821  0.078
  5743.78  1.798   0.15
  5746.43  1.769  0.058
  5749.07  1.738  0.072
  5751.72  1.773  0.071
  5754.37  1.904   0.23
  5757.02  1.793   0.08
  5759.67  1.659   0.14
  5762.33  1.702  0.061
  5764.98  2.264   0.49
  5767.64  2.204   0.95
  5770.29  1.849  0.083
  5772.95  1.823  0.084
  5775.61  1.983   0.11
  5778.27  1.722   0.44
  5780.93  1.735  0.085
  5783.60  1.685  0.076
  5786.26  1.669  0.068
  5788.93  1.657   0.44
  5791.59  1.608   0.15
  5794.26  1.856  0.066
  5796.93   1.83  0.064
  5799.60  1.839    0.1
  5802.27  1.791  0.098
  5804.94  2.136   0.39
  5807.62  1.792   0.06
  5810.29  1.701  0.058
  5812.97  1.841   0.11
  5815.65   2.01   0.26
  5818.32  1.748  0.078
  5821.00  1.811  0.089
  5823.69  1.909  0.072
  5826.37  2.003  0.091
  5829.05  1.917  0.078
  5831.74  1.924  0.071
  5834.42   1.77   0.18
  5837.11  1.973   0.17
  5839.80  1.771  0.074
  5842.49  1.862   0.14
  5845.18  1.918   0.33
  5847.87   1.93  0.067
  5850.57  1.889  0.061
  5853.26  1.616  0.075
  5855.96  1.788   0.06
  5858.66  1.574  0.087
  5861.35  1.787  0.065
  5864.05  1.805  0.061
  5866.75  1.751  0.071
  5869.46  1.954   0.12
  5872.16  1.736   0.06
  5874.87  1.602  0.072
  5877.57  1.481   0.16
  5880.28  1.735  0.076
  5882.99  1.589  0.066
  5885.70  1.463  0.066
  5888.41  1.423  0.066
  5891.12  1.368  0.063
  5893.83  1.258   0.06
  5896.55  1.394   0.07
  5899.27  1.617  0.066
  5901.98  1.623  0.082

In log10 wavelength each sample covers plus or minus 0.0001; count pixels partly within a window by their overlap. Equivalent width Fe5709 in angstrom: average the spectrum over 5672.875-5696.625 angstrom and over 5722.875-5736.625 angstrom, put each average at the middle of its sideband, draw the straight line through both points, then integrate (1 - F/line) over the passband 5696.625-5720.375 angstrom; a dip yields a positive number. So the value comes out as 2.8 angstrom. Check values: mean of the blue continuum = 1.64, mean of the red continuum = 2.03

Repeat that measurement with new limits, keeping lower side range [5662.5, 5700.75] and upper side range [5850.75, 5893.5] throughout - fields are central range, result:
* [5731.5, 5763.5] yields -2.5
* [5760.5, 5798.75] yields -3.9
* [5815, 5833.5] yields -2.8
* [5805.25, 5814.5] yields -1.0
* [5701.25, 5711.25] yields 0.5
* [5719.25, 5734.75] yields -3.0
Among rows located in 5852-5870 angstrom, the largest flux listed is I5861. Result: 1.954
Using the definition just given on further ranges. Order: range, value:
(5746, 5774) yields 2.264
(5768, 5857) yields 2.136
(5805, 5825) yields 2.01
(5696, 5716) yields 1.792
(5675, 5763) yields 2.927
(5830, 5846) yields 1.973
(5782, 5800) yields 1.856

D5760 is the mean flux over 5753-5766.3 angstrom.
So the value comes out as 1.86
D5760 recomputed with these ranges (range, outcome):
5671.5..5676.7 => 1.71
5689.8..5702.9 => 1.72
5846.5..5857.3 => 1.81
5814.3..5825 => 1.87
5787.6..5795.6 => 1.71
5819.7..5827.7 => 1.91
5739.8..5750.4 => 1.78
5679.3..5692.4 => 1.59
